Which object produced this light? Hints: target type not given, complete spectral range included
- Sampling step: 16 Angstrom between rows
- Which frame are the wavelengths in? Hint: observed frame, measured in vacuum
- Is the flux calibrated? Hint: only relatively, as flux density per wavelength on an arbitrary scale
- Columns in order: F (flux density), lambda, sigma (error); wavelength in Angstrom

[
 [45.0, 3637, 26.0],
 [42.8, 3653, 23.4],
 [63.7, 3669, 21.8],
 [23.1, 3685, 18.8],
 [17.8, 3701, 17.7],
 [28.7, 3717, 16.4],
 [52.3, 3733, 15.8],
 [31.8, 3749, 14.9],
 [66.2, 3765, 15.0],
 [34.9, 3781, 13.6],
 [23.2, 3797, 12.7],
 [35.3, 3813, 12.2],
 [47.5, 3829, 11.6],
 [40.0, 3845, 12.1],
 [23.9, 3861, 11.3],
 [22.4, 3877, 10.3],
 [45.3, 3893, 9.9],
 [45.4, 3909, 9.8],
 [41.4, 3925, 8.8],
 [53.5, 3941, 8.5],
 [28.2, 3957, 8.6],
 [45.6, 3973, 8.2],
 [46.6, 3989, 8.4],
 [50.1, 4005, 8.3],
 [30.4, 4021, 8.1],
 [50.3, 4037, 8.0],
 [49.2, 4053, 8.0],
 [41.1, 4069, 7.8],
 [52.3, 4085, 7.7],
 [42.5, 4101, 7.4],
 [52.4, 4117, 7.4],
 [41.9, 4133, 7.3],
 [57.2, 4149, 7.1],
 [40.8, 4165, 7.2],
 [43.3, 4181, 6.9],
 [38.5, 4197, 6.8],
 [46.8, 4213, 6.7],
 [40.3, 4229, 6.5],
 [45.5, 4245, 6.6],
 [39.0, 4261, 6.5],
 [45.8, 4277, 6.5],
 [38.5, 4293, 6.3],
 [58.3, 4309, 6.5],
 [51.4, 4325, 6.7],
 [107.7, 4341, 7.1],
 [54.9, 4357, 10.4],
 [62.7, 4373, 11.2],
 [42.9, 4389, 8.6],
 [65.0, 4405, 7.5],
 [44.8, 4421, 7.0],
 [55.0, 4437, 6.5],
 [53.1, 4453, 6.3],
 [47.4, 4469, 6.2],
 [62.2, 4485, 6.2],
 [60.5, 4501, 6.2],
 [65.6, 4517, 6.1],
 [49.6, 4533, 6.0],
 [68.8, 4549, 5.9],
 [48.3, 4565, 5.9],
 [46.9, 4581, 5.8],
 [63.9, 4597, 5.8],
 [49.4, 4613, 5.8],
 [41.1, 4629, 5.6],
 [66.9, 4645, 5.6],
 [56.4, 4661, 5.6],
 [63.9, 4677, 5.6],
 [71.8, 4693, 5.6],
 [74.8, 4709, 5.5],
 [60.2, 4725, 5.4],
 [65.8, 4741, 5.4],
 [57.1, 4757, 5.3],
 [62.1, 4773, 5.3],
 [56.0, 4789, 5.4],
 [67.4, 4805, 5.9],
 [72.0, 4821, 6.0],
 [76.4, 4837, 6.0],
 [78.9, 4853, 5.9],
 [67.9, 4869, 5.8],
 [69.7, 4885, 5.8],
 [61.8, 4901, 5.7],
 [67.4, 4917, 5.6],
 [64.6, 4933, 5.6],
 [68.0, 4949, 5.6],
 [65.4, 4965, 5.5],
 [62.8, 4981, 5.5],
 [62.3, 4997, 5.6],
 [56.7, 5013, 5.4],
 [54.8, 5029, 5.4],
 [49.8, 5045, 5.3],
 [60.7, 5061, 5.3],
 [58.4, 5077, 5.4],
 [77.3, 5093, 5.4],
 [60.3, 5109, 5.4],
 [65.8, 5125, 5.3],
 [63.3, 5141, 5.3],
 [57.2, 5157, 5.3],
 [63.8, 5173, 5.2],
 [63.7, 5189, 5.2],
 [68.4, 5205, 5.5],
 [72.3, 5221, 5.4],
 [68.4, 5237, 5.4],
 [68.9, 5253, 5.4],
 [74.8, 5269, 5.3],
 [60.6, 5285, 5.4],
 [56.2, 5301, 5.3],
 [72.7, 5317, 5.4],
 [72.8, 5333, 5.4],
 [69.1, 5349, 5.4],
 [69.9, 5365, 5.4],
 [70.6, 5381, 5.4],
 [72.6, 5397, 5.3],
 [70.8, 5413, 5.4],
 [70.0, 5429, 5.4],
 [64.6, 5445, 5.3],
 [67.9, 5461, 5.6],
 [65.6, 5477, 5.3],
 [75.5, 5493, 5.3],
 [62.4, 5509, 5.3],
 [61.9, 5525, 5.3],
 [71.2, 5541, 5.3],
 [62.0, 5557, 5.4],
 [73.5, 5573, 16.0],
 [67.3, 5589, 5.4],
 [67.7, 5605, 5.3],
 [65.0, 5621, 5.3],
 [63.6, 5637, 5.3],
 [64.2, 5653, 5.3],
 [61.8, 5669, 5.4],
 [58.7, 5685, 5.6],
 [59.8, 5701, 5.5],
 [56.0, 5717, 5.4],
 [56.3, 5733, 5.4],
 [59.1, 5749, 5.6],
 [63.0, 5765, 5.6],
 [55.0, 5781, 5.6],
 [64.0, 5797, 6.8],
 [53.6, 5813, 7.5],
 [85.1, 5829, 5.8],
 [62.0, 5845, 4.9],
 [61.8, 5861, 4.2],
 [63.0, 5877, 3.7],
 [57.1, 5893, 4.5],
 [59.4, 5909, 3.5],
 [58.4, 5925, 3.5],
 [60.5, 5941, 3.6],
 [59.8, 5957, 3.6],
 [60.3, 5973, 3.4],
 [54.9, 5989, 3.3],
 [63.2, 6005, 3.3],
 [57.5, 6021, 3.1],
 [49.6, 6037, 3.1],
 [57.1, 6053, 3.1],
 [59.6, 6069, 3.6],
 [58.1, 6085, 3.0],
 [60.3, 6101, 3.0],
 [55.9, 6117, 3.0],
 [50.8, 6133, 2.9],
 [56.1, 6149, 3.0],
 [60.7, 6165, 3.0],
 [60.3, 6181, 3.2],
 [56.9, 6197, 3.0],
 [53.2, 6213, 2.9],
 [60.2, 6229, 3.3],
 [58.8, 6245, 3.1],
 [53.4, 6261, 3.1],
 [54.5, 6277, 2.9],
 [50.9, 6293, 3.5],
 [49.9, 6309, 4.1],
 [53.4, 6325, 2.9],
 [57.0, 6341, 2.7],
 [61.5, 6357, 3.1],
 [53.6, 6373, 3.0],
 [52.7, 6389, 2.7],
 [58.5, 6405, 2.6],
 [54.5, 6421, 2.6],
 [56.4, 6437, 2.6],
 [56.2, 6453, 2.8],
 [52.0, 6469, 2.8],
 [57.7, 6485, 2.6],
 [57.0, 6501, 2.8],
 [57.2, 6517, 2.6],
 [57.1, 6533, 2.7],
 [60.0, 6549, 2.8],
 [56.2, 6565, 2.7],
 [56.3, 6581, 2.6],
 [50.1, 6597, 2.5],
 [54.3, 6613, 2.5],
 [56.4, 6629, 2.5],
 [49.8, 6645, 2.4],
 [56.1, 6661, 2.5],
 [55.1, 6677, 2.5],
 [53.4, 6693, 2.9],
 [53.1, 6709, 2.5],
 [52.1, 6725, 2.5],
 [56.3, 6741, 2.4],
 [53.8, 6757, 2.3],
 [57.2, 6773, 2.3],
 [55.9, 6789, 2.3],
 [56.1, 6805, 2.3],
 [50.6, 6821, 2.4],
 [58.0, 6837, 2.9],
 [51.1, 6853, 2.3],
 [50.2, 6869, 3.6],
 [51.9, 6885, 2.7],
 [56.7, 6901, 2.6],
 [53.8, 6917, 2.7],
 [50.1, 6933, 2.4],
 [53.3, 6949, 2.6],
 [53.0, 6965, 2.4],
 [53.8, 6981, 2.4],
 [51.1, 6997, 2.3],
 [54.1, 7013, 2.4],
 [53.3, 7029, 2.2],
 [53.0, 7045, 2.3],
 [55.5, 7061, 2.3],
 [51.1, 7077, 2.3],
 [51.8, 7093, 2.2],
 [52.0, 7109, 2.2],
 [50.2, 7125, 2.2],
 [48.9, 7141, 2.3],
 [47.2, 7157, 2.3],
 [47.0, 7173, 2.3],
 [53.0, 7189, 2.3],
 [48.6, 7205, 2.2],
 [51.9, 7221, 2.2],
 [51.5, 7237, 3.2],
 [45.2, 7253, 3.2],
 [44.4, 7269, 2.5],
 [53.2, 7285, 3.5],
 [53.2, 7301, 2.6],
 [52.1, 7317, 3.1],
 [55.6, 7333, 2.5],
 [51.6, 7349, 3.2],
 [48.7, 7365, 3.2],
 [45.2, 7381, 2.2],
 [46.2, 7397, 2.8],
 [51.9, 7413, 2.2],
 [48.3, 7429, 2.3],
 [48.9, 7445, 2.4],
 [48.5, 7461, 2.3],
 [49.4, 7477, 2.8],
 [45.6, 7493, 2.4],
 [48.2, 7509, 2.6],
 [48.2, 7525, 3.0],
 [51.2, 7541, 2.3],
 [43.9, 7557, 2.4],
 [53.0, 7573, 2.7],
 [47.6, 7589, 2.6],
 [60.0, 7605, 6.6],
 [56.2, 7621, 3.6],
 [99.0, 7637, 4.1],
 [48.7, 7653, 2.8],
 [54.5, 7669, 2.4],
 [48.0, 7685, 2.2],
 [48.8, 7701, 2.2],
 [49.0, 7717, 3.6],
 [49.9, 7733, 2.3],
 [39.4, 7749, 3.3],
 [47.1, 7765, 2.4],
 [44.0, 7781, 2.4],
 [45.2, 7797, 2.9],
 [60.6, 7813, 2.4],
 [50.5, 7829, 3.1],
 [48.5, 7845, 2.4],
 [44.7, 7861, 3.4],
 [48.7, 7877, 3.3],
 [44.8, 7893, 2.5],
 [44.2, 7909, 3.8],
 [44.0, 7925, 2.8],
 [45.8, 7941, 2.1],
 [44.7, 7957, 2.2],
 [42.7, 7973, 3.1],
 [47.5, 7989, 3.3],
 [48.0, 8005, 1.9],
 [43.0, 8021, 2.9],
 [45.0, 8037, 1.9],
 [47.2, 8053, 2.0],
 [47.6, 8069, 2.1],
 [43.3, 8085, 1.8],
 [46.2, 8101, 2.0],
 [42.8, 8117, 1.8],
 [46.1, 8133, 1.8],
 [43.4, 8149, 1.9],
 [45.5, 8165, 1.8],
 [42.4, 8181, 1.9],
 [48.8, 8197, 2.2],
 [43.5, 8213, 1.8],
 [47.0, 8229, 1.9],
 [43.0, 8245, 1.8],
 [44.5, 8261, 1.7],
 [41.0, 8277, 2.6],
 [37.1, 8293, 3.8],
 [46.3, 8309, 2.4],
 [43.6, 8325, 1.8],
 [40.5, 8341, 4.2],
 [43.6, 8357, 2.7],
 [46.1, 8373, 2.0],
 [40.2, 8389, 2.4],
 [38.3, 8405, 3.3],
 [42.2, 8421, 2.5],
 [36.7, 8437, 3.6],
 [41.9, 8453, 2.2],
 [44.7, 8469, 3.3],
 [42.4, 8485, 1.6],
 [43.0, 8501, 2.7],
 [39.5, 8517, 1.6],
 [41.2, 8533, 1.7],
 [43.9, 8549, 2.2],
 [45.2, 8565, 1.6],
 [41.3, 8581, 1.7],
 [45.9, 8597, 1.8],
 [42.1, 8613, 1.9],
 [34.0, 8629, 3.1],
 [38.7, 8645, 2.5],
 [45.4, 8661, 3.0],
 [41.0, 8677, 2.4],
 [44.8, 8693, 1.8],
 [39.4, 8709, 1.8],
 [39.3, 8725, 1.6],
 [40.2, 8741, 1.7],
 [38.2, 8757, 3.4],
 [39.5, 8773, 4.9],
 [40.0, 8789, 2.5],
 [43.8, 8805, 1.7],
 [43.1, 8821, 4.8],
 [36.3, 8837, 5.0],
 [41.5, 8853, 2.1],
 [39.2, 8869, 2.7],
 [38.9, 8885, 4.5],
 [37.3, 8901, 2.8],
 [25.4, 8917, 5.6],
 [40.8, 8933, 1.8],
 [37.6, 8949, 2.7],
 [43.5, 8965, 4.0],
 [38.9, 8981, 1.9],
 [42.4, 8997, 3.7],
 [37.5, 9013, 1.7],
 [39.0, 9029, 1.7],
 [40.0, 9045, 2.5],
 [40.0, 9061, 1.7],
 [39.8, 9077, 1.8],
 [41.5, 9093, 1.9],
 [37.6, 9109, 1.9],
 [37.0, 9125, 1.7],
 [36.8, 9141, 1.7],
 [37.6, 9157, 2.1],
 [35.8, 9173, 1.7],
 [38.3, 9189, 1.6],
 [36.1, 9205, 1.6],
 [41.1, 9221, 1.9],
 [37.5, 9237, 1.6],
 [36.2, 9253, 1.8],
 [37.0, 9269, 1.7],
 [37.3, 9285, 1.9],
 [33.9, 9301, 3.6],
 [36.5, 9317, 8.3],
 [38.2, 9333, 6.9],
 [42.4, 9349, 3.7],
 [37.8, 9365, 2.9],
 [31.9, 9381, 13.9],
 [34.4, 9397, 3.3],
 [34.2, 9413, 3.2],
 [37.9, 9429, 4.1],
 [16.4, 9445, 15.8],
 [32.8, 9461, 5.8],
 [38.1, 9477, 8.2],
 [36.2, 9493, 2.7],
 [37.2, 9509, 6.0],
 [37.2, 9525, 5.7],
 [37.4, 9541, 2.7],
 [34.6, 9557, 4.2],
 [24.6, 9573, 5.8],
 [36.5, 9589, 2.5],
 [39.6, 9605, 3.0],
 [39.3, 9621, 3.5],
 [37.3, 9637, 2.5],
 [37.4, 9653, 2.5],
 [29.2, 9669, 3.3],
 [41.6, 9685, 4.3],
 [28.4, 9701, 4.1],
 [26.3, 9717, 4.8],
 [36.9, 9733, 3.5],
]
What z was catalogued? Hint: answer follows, 0.16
